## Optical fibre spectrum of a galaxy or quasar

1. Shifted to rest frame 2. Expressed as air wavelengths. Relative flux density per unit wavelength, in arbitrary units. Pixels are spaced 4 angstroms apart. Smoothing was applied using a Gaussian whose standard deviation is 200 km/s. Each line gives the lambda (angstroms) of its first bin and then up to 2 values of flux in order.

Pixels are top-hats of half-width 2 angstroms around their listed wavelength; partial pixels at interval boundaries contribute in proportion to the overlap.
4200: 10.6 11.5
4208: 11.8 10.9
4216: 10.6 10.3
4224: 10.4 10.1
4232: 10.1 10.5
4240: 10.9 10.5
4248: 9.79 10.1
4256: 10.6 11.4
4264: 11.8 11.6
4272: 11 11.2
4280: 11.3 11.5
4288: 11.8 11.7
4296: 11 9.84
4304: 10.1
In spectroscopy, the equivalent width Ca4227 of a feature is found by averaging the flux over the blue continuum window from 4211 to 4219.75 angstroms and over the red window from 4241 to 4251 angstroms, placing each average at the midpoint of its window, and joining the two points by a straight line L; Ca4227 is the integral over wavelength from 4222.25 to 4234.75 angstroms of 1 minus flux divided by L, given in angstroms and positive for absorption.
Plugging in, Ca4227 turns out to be 0.3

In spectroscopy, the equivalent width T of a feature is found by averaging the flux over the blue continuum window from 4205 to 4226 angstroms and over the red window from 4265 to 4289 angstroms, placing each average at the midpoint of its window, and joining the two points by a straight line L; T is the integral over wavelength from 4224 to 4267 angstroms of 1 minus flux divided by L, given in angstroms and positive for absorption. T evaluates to 2.0 angstroms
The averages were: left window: 10.8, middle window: 10.6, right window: 11.4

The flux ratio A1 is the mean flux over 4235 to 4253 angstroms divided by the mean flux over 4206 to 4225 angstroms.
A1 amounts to 0.96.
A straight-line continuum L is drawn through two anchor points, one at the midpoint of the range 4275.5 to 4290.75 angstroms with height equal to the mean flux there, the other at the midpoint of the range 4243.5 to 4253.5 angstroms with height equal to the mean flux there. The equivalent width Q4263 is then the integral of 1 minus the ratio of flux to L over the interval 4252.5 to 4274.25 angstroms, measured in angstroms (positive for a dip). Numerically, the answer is -1.1 angstroms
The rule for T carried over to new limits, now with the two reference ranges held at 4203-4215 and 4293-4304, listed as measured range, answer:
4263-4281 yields -1.1 angstroms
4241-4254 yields 0.9 angstroms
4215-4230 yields 1.2 angstroms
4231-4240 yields 0.5 angstroms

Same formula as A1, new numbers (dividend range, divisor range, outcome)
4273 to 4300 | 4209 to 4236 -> 1.08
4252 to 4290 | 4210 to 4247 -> 1.08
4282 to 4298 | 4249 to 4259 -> 1.11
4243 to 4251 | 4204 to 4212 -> 0.88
